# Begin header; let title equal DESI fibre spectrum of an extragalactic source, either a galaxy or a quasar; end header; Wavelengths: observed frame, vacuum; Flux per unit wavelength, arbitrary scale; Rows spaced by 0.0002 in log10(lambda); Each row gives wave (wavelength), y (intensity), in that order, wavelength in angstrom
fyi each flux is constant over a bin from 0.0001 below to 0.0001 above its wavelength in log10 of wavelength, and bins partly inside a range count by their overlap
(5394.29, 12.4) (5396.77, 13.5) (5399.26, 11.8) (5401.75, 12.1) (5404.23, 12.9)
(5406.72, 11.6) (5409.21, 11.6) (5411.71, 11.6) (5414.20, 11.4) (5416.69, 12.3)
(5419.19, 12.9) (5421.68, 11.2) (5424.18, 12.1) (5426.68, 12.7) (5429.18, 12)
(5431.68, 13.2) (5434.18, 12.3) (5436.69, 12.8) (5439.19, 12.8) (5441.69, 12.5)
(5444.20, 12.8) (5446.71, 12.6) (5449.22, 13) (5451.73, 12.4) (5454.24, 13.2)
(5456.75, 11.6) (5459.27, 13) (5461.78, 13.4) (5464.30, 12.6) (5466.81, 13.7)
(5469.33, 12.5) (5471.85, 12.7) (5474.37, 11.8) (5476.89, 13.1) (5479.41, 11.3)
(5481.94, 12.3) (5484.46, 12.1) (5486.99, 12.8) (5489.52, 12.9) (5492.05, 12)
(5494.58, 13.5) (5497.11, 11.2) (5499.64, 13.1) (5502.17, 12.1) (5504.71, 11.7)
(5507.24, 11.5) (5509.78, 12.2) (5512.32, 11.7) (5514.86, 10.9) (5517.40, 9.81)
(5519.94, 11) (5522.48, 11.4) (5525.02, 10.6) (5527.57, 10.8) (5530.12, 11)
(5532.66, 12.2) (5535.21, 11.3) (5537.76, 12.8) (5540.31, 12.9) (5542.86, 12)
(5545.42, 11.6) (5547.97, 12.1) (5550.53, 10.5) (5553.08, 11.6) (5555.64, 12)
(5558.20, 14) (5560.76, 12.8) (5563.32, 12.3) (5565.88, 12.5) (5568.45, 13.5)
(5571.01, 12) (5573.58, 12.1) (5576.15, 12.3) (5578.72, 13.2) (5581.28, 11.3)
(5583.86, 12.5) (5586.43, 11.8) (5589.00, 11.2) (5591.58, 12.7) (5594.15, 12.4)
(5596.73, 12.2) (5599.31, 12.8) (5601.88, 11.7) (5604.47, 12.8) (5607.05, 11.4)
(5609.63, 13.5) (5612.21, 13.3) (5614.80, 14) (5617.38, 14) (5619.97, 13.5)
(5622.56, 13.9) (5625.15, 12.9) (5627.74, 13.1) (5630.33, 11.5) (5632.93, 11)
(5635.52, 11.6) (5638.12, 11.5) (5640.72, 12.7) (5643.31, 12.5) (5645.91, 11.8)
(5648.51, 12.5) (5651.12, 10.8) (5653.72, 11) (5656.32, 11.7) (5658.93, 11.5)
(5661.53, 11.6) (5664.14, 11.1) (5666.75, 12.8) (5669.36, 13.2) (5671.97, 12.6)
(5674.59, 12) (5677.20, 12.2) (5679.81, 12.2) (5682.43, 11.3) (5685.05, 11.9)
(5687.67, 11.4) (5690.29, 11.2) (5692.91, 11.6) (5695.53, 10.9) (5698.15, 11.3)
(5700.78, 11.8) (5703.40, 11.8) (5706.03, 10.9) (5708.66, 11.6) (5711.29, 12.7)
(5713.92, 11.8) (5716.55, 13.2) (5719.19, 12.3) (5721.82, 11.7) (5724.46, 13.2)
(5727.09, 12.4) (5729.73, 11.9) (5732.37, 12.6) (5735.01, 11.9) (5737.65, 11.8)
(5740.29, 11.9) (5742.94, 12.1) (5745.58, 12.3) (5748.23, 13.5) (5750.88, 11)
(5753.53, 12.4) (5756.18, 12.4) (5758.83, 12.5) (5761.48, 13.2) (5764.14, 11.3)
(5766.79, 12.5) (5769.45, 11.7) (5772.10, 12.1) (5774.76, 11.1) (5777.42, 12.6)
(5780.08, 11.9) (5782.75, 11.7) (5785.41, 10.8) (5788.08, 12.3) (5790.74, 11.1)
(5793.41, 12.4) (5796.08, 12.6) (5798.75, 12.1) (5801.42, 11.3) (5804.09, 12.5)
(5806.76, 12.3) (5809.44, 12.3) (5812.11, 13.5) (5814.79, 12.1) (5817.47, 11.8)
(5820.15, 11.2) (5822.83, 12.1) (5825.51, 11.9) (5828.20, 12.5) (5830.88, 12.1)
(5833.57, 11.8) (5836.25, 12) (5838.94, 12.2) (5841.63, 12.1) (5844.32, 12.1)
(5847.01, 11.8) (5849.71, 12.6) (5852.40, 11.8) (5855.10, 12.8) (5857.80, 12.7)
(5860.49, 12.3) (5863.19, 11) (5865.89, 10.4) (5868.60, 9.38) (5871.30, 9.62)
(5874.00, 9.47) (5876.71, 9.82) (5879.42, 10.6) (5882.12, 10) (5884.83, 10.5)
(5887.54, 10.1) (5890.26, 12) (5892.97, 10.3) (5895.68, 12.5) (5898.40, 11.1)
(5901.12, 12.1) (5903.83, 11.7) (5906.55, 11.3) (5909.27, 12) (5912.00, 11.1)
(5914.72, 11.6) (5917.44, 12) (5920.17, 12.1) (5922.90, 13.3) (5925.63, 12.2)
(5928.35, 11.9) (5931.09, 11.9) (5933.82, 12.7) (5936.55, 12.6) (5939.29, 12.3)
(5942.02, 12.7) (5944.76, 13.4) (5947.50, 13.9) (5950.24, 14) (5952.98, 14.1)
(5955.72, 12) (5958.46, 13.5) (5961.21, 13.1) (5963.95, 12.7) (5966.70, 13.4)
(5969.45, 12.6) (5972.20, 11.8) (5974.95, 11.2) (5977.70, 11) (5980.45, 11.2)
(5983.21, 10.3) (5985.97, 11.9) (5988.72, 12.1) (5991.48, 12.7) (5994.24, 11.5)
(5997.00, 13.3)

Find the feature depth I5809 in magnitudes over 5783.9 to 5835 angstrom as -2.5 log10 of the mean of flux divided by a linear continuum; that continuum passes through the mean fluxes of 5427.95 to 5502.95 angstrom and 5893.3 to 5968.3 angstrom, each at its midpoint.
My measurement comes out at 0.04 mag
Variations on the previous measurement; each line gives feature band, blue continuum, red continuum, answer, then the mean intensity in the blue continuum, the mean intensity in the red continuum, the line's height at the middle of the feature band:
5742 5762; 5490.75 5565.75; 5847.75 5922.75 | -0.085 mag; 11.8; 11.3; 11.5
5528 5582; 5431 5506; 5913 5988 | 0.031 mag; 12.6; 12.4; 12.5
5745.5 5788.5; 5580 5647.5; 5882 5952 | 0.015 mag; 12.4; 12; 12.2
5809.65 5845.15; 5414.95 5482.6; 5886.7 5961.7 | 0.019 mag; 12.5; 12.3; 12.3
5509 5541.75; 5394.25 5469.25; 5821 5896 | 0.073 mag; 12.5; 11.4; 12.2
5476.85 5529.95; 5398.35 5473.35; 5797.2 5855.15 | 0.057 mag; 12.4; 12.1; 12.4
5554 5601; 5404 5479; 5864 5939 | -0.026 mag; 12.5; 11.3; 12.1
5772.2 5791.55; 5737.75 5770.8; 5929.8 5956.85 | 0.058 mag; 12.2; 13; 12.3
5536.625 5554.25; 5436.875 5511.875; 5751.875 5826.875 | 0.042 mag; 12.5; 12.1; 12.4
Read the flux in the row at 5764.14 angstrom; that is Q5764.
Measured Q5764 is 11.3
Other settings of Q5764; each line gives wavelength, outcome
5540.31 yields 12.9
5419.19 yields 12.9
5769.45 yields 11.7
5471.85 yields 12.7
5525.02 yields 10.6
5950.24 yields 14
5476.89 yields 13.1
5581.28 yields 11.3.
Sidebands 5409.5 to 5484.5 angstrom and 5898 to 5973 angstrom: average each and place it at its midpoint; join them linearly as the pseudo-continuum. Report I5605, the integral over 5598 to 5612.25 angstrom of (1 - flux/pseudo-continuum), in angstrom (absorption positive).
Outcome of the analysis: -0.1 angstrom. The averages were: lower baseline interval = 12.5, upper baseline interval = 12.5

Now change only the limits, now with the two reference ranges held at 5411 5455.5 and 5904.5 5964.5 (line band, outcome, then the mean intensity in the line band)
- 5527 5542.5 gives 0.7 angstrom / 11.9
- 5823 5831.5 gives 0.2 angstrom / 12.2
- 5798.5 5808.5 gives 0.4 angstrom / 12.1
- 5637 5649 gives 0.3 angstrom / 12.2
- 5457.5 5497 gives -0.4 angstrom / 12.6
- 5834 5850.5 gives 0.6 angstrom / 12.1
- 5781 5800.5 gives 1.1 angstrom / 11.8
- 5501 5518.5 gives 1.5 angstrom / 11.4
